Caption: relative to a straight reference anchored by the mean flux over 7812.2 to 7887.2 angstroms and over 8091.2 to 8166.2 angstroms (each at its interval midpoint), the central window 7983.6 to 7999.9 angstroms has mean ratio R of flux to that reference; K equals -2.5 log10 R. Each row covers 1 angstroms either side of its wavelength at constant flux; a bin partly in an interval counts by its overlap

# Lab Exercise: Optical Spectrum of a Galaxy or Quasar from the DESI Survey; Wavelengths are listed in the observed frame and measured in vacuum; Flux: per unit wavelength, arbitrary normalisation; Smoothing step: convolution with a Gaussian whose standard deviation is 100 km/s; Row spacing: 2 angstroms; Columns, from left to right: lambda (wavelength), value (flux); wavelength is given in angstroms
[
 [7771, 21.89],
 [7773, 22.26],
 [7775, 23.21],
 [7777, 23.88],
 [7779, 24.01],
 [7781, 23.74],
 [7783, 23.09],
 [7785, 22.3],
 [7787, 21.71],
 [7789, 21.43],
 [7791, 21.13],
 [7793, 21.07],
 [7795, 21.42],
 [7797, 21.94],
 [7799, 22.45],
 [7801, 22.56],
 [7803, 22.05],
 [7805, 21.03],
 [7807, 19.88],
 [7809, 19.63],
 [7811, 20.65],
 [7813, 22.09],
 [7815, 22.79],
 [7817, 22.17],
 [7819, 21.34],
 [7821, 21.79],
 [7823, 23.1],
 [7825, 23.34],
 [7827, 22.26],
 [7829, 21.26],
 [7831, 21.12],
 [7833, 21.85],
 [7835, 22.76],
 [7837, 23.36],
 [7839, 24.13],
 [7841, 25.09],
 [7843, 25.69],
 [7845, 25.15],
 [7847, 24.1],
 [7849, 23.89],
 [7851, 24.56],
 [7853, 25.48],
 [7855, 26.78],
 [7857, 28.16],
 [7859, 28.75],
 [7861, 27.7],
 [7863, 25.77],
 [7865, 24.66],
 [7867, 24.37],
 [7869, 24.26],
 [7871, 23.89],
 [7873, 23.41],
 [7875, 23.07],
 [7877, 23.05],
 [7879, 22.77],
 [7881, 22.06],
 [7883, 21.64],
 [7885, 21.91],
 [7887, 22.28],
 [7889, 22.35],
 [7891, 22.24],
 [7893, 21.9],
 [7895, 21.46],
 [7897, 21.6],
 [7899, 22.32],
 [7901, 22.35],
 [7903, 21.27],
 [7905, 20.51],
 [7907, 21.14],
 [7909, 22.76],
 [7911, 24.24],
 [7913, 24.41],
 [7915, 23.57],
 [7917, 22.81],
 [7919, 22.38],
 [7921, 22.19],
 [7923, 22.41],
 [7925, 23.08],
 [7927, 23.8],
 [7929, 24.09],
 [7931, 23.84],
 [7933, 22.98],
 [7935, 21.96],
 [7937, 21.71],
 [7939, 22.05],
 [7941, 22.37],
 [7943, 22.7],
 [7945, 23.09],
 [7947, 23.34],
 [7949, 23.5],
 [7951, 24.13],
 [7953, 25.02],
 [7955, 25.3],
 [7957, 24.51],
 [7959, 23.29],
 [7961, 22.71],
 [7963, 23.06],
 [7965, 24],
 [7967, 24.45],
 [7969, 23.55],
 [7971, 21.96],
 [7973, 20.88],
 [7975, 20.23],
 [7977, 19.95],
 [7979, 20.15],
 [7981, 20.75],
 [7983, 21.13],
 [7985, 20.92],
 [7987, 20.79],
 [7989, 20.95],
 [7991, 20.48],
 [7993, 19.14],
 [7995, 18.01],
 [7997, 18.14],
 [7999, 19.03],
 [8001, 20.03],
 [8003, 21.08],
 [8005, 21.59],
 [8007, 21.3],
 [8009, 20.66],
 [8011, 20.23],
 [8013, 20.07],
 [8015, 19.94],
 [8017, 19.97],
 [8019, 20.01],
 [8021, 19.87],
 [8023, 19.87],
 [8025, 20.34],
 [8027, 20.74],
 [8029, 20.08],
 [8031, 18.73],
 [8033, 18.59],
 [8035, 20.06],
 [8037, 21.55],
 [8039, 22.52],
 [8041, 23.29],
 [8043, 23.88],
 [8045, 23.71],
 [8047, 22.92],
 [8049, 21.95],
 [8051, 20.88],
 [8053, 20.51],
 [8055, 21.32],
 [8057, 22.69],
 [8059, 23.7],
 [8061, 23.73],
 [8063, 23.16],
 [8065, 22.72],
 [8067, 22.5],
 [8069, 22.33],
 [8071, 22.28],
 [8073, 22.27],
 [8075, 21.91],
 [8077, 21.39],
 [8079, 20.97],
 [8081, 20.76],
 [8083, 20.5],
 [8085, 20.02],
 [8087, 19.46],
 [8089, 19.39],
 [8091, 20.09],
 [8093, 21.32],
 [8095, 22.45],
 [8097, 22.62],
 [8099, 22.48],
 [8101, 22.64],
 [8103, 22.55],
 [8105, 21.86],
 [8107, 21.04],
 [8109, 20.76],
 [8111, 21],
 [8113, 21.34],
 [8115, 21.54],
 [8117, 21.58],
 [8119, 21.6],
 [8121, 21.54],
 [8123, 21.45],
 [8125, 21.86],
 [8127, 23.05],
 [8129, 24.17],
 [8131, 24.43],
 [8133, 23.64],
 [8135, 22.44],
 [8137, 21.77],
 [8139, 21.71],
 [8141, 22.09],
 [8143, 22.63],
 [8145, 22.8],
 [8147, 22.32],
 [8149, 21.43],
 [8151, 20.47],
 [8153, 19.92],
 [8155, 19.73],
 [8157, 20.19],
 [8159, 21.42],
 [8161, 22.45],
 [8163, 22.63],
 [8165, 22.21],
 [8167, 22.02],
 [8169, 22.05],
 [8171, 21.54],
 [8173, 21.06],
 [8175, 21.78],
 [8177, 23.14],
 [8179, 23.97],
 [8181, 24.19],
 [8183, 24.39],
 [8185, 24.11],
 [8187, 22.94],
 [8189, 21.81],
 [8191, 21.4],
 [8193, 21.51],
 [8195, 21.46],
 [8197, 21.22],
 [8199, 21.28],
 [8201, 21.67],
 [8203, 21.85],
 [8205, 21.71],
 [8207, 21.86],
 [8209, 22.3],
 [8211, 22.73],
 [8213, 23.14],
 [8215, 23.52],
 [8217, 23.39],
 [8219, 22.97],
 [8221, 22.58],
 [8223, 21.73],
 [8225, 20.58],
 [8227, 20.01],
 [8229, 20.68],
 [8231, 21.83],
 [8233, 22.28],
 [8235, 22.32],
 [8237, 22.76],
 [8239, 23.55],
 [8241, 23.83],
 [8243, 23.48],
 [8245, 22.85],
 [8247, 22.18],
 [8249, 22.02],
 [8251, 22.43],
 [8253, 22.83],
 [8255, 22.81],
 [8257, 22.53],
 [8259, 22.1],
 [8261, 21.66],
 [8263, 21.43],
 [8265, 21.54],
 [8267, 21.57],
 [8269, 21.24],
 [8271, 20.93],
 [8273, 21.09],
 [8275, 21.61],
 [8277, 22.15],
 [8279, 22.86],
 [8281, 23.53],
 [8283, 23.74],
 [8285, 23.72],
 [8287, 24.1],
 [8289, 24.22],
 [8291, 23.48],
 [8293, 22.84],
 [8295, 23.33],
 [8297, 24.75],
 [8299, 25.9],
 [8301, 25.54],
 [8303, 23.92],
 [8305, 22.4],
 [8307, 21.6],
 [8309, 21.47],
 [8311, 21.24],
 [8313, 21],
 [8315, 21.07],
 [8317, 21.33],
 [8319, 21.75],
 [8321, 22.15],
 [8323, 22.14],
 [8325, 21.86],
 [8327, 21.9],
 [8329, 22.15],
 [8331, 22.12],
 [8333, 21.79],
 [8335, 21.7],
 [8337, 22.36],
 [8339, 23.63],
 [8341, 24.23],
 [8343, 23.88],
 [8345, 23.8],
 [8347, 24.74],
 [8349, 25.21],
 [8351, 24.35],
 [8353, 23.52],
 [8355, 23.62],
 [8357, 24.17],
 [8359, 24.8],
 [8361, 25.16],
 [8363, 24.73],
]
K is 0.16 mag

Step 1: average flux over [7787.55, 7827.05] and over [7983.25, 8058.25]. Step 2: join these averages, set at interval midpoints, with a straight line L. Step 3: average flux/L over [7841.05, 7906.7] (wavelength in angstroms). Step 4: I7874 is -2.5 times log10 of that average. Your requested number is -0.112 mag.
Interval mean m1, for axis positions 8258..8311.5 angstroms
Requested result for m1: 22.8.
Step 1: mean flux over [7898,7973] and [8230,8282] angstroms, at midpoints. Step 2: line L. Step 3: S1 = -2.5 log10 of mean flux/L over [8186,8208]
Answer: 0.04 mag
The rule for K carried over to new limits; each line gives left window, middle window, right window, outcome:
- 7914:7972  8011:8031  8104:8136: 0.14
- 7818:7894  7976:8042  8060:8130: 0.11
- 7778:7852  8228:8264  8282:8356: 0.03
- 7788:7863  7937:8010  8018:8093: 0.01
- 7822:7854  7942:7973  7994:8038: -0.12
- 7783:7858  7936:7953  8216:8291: -0.02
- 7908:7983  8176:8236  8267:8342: 0.02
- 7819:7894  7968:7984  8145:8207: 0.10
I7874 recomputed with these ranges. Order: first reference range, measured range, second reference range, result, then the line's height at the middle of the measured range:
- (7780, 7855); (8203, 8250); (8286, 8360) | 0.03 mag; 23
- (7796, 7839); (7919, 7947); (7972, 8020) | -0.10 mag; 20.8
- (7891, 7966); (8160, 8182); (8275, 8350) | 0.02 mag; 22.9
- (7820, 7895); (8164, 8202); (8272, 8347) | 0.04 mag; 23.1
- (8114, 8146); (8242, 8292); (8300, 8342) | -0.01 mag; 22.3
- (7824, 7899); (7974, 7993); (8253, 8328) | 0.14 mag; 23.4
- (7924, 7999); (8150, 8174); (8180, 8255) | 0.05 mag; 22.3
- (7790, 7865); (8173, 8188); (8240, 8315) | -0.03 mag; 22.8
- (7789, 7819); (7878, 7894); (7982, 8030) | -0.06 mag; 21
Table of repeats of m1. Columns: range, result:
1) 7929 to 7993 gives 22.4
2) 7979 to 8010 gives 20.3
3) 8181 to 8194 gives 22.8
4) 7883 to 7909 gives 21.8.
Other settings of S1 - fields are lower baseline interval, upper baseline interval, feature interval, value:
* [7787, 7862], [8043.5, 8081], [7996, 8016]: 0.11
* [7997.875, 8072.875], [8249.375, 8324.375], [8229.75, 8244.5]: -0.03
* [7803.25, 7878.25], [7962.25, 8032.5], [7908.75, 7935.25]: -0.06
